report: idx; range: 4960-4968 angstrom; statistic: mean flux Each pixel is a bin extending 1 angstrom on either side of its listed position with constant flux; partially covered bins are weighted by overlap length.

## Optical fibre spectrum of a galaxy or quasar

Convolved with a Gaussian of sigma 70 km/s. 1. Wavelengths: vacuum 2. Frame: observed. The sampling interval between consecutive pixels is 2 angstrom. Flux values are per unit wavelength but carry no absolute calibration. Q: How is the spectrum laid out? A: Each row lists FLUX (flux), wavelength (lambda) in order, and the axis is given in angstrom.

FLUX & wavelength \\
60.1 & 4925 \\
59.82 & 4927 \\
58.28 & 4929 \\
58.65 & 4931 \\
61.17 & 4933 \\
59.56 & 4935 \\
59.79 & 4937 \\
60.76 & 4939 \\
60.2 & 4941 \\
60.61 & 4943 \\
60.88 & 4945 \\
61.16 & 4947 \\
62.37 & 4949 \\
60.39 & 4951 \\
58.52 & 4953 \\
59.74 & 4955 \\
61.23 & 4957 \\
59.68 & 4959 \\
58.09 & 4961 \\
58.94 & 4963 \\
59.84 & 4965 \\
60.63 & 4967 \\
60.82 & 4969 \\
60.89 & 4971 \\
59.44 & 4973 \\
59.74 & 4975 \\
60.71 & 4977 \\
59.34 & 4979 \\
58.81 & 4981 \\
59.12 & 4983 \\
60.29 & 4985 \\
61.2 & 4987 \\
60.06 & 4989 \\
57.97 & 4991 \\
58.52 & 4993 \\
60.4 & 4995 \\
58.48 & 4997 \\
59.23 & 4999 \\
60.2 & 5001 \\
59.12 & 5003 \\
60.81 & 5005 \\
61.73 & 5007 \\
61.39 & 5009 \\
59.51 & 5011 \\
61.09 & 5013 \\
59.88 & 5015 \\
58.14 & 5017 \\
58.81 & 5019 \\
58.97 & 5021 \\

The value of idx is 59.4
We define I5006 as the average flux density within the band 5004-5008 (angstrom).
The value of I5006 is 61.3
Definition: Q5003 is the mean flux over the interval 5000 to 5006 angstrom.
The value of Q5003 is 60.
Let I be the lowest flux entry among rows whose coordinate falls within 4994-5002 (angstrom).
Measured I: 58.48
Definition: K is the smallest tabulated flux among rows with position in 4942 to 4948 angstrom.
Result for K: 60.61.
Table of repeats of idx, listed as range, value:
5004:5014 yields 60.9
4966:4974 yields 60.4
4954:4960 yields 60.2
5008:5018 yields 60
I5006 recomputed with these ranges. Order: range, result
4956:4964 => 59.5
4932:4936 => 60.4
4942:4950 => 61.3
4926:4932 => 58.9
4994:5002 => 59.6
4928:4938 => 59.5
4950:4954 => 59.5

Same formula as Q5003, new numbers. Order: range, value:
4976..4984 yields 59.5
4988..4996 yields 59.2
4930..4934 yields 59.9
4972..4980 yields 59.8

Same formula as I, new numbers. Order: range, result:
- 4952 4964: 58.09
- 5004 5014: 59.51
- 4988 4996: 57.97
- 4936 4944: 59.79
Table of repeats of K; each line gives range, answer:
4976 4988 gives 58.81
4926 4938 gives 58.28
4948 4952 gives 60.39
